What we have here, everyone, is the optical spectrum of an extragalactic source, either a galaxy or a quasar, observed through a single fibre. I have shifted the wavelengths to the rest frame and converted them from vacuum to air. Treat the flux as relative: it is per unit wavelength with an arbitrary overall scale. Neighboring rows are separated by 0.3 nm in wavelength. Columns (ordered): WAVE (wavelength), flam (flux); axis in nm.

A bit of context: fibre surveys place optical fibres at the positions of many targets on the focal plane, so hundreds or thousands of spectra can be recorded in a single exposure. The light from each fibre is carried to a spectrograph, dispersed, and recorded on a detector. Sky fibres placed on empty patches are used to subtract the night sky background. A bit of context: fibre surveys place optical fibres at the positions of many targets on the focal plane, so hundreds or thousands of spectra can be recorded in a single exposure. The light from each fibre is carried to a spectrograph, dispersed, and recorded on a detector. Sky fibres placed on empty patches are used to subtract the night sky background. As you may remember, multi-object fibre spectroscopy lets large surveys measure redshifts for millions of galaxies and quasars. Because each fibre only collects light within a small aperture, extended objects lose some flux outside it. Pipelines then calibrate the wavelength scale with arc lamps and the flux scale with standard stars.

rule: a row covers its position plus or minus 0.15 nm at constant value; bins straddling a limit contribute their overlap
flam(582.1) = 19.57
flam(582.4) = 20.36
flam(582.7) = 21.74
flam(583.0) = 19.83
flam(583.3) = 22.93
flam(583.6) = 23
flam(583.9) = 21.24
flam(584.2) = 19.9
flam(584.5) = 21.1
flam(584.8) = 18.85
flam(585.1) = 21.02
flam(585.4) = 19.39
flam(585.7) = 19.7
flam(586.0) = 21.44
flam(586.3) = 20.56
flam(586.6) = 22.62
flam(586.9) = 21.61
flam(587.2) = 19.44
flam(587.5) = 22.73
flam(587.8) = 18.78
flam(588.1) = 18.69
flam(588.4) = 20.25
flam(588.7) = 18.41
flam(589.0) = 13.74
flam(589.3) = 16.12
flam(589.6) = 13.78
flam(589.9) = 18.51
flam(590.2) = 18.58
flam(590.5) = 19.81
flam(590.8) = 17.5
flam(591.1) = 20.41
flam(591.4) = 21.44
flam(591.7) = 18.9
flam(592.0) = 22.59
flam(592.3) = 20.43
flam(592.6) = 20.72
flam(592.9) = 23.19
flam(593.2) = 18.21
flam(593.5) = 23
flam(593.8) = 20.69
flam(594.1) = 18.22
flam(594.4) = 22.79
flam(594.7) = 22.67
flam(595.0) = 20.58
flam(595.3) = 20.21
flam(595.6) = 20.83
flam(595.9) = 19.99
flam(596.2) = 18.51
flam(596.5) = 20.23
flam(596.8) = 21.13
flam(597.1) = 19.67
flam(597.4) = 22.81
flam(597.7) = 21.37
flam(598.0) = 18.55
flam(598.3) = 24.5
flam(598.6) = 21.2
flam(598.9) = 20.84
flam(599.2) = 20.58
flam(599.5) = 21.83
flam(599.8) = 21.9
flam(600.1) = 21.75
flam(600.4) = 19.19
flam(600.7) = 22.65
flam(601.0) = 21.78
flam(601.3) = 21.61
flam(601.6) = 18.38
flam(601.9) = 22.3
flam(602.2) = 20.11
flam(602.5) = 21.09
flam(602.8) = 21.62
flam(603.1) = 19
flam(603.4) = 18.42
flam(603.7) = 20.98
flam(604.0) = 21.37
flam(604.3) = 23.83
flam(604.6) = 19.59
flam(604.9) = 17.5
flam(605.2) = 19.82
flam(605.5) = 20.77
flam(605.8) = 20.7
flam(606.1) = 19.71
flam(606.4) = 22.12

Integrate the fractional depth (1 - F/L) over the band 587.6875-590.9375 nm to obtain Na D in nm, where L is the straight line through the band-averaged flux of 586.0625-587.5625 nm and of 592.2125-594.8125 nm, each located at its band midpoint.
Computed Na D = 0.55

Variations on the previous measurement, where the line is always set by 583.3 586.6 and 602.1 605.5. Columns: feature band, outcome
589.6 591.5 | 0.16 nm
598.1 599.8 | -0.10 nm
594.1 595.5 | -0.04 nm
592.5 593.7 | -0.04 nm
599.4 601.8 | -0.09 nm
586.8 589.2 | 0.19 nm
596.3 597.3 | 0.01 nm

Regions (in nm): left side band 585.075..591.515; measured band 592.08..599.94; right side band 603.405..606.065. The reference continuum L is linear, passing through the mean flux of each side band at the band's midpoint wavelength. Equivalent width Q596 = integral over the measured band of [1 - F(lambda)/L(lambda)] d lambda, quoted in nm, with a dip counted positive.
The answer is -0.46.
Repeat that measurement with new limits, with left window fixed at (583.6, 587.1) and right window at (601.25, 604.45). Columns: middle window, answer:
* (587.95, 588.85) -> 0.071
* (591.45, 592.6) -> 0.002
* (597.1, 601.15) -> -0.122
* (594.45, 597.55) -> 0.005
